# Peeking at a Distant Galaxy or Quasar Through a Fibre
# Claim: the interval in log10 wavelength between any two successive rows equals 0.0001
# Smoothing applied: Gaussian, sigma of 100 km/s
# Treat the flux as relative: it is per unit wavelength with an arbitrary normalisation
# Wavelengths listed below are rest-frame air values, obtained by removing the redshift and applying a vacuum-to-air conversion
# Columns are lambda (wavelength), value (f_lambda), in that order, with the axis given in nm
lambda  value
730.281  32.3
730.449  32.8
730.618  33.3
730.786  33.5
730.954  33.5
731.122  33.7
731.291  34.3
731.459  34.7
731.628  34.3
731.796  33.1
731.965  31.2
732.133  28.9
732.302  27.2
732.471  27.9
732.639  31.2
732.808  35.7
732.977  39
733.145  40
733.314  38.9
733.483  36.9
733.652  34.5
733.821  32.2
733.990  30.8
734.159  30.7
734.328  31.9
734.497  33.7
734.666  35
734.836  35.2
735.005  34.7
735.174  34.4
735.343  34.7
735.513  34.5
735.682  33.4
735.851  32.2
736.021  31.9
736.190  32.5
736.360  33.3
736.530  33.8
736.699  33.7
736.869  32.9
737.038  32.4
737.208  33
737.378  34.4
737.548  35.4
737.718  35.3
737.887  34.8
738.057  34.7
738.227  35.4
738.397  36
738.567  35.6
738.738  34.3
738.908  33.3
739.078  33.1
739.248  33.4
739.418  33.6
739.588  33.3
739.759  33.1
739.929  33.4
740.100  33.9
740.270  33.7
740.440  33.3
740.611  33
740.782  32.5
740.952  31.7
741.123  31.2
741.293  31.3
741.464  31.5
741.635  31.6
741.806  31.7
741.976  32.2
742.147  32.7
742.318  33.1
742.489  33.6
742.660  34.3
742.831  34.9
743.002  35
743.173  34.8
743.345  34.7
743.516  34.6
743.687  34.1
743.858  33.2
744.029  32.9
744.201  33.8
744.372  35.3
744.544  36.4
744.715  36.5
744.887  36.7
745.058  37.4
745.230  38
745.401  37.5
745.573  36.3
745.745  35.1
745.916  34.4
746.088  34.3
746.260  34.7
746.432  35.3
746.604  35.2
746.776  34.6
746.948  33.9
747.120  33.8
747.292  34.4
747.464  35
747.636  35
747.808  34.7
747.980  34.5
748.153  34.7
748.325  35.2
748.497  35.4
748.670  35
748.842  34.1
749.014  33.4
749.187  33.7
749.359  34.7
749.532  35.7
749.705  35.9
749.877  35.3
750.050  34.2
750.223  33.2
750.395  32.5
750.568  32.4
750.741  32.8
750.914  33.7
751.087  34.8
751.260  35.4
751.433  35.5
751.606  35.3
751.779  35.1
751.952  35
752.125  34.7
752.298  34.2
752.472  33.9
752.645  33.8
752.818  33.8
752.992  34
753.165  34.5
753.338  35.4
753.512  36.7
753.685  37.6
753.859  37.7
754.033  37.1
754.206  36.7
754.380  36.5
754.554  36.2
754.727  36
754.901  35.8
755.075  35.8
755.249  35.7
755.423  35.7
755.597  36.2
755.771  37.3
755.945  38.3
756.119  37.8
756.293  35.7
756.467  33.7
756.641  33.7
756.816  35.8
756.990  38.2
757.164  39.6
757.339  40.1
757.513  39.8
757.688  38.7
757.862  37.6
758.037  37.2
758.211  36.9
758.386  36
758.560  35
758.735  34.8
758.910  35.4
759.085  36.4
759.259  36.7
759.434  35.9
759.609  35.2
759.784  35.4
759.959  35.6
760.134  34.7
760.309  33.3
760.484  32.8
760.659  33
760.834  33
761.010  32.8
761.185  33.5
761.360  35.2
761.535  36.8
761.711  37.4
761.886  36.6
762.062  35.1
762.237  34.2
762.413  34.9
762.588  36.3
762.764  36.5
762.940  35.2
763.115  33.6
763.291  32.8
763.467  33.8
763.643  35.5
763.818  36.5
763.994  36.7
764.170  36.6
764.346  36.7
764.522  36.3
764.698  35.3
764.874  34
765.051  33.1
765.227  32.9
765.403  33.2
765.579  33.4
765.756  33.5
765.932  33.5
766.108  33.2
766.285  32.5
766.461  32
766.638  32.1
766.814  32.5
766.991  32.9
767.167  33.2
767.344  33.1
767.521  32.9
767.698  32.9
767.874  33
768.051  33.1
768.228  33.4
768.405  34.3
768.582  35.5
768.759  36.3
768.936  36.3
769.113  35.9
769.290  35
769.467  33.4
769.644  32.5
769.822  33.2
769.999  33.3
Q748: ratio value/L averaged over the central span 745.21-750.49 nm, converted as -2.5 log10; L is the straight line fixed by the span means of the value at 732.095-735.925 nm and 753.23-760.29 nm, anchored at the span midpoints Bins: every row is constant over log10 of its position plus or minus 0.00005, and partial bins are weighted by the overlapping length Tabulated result 0.02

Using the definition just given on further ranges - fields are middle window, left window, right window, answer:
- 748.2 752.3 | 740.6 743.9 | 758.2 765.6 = -0.020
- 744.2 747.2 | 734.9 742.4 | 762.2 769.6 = -0.061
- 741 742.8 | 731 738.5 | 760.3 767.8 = 0.048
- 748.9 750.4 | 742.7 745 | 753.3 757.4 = 0.042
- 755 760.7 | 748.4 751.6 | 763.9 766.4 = -0.058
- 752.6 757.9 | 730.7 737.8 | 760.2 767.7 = -0.076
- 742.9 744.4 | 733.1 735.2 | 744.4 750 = 0.024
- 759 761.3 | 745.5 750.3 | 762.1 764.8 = 0.023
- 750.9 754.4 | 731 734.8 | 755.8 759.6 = 0.024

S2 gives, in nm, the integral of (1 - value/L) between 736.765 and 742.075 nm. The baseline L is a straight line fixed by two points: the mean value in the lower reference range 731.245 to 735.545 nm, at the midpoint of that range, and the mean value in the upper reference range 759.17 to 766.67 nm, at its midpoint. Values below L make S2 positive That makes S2 0.07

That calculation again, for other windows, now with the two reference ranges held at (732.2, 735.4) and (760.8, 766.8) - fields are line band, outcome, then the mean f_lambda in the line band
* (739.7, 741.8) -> 0.096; 32.5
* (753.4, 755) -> -0.109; 36.7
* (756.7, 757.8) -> -0.133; 38.5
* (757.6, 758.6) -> -0.075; 37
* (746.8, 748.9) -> -0.028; 34.7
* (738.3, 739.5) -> -0.007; 34.2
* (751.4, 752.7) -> -0.015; 34.7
